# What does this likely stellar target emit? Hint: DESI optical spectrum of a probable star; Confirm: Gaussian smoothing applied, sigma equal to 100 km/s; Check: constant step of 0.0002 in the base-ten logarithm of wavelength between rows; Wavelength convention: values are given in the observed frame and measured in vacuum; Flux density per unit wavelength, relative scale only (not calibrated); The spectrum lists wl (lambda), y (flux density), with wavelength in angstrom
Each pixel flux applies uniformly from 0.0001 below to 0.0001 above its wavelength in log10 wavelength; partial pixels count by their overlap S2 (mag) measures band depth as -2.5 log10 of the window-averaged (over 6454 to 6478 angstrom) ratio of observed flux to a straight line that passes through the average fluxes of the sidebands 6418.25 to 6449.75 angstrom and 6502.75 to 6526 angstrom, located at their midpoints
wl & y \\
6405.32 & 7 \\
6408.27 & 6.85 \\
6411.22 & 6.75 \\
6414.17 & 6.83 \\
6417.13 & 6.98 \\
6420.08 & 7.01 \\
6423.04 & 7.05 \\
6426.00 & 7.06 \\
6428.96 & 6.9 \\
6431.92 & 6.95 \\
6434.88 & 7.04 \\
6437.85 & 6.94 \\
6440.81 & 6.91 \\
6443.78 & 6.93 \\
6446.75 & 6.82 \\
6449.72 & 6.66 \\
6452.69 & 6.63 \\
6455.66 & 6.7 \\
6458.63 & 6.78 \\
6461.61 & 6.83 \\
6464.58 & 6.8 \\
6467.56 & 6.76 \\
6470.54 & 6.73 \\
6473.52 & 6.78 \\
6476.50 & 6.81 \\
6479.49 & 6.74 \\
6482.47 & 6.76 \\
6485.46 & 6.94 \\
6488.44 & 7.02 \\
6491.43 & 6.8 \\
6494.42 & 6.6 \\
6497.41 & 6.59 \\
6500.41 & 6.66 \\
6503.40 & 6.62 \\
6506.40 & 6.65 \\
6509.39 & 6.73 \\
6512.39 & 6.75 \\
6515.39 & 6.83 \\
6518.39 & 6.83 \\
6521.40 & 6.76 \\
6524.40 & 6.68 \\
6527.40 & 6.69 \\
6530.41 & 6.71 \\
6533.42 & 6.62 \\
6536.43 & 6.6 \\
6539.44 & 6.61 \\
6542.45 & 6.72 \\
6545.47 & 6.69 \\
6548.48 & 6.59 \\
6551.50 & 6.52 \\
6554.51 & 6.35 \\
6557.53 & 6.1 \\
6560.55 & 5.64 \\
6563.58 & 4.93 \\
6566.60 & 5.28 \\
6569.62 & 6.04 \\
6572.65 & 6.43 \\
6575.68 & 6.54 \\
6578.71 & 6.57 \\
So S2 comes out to 0.01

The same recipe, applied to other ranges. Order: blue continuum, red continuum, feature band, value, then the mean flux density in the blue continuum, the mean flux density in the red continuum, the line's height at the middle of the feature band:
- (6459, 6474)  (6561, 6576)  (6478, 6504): -0.04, 6.78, 5.77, 6.54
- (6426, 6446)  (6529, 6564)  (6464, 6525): -0.02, 6.95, 6.38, 6.65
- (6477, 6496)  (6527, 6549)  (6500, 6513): 0.01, 6.81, 6.65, 6.75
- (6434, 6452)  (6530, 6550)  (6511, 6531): -0.01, 6.86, 6.64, 6.69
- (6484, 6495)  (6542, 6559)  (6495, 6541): 0.00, 6.86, 6.48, 6.69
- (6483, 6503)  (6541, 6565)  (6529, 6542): -0.05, 6.76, 6.19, 6.36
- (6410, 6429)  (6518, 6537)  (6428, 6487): 0.01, 6.95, 6.69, 6.86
